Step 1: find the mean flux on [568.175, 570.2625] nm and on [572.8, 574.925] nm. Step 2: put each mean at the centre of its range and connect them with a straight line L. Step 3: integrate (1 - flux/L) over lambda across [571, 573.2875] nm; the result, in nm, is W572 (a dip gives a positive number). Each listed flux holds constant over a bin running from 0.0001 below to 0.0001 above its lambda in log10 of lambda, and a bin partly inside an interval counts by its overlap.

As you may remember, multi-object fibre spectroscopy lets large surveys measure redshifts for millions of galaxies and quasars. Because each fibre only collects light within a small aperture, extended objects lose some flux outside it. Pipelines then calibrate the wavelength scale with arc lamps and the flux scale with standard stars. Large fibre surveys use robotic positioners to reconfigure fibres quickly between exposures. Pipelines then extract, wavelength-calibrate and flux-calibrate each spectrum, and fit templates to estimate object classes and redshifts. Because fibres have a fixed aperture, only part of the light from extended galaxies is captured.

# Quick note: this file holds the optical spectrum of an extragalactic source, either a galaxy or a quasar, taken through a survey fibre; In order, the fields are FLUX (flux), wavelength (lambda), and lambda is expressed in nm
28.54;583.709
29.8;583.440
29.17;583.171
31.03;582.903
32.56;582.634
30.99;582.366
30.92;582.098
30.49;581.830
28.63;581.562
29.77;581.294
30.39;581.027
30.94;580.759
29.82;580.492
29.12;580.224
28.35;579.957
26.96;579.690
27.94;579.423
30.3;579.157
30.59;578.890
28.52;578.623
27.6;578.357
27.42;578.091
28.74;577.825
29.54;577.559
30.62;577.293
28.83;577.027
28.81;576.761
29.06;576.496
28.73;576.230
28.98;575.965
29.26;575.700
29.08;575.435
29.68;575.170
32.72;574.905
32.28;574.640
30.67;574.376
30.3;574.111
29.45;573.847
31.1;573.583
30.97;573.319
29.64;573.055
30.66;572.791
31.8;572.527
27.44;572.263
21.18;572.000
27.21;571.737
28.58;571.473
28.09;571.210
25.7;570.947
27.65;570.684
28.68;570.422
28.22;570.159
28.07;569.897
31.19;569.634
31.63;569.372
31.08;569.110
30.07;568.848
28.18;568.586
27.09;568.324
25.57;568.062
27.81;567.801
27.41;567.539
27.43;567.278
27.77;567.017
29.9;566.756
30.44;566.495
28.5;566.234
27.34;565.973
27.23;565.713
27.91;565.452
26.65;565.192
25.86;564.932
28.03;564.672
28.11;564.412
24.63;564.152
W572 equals 0.16 nm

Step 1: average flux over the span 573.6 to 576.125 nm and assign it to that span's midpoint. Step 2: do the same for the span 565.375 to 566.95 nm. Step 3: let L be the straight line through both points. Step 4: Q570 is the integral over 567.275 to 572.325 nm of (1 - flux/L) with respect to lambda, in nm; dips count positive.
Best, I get 0.230 nm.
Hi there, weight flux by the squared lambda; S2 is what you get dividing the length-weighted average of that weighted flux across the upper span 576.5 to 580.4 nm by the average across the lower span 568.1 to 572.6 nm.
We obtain 1.05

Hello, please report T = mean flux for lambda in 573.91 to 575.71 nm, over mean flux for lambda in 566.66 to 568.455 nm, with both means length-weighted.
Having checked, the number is 1.11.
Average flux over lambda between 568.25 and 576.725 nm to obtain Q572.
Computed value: 29.2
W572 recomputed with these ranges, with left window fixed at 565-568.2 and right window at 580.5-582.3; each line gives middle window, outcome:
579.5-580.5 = 0.05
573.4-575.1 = -0.12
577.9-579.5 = 0.05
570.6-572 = 0.08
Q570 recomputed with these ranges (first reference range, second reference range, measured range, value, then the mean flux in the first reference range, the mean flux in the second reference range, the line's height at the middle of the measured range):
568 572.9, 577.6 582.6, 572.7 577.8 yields -0.20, 28.3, 29.4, 28.9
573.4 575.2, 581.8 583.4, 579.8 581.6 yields 0.07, 31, 30.8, 30.9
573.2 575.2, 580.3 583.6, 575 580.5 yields 0.31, 31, 30.3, 30.7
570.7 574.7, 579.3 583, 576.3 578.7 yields 0.05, 28.9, 29.8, 29.4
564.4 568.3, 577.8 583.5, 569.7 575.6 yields -0.11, 27.7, 29.6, 28.5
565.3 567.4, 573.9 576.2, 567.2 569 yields 0.06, 28.3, 30.3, 28.7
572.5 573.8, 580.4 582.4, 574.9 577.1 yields 0.09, 30.7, 30.2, 30.5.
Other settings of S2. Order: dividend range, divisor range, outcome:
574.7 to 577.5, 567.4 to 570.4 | 1.06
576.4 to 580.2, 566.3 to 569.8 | 1.03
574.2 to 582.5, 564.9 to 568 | 1.10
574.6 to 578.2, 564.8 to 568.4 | 1.10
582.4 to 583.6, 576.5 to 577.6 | 1.06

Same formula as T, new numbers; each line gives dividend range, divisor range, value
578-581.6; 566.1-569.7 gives 1.01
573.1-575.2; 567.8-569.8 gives 1.06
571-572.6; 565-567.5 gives 0.97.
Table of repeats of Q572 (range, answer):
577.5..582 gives 29.1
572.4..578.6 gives 29.8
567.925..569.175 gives 28.3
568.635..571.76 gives 28.9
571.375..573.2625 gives 28.2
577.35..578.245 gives 28.7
